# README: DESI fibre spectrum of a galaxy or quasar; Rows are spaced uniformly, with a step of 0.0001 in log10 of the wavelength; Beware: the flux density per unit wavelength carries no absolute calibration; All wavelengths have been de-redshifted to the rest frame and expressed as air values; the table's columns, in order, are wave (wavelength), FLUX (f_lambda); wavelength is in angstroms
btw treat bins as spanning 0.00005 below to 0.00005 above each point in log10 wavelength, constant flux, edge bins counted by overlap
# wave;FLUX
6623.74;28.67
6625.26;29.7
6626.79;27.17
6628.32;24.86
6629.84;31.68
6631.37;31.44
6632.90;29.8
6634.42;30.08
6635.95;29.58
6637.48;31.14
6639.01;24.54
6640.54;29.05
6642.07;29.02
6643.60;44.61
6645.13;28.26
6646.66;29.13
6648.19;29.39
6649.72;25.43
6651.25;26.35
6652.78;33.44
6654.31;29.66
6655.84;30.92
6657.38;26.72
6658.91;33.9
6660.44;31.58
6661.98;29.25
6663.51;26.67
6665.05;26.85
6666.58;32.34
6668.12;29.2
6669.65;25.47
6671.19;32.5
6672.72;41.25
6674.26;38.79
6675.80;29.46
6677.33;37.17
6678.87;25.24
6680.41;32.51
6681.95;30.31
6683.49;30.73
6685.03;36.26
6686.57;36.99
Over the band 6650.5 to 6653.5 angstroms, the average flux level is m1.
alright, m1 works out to 29.9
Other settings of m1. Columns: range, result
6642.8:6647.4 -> 34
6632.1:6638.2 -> 30.2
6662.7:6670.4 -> 28.1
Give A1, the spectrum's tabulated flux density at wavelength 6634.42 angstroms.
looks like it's 30.08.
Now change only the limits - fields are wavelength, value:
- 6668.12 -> 29.2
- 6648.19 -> 29.39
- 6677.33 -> 37.17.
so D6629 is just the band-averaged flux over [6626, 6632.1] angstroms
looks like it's 28.8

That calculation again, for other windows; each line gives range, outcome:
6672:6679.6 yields 34.4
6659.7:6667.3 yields 29.3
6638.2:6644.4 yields 31.8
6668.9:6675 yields 34.5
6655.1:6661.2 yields 30.8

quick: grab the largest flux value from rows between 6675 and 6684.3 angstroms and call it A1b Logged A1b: 37.17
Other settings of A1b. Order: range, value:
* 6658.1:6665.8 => 33.9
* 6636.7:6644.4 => 44.61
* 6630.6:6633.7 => 31.44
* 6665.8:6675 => 41.25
